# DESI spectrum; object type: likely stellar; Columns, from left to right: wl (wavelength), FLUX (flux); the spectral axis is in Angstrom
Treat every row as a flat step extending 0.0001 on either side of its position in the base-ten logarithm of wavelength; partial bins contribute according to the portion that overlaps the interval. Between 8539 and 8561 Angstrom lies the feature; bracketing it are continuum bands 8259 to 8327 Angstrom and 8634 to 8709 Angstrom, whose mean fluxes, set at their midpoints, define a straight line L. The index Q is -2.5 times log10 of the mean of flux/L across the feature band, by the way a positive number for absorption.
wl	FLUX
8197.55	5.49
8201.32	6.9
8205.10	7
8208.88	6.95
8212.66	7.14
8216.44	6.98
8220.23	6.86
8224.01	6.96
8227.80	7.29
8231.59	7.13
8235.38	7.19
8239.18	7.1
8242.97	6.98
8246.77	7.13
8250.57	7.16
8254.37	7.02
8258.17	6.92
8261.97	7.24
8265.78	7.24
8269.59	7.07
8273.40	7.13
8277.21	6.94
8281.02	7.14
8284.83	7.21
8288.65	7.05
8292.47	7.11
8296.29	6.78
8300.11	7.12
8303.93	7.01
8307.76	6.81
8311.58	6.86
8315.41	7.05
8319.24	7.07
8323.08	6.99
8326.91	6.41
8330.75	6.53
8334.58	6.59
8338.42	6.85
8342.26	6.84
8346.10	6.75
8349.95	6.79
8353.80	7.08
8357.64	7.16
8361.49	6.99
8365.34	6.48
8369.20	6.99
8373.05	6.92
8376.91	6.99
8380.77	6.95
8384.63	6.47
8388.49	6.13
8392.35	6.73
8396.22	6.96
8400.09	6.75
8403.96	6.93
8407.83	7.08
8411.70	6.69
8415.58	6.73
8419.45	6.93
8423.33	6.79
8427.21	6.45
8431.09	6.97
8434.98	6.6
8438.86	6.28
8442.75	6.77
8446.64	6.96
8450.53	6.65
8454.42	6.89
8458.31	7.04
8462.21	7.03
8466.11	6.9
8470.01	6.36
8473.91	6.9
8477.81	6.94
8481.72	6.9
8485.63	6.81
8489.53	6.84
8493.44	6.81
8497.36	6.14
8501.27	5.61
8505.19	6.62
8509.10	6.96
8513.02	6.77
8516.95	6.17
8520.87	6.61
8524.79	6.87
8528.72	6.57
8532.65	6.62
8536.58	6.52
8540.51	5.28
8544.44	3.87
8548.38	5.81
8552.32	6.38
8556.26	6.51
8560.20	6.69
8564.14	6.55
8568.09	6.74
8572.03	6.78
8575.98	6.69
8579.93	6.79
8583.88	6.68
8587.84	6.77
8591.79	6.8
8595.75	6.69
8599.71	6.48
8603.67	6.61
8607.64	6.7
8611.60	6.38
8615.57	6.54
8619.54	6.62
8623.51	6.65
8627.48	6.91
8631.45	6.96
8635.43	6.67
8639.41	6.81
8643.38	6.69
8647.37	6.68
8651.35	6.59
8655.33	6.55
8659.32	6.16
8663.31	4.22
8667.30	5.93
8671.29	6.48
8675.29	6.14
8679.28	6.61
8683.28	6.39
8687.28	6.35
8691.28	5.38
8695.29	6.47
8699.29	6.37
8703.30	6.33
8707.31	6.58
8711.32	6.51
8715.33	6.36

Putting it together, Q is 0.14 mag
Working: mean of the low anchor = 7.03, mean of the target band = 5.72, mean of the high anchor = 6.28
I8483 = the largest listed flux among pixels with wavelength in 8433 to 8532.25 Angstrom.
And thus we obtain 7.04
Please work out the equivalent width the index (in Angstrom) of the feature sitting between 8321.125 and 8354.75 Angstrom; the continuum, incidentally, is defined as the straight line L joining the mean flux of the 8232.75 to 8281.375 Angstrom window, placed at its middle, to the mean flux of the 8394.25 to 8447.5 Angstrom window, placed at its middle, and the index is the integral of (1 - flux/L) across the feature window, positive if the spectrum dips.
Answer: 0.9 Angstrom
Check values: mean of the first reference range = 7.1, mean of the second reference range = 6.77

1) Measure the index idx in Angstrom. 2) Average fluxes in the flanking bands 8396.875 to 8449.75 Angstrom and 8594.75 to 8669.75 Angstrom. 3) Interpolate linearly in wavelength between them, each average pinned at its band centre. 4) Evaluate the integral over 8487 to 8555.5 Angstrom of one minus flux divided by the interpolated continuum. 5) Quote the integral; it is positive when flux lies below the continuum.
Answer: 3.7 Angstrom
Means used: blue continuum 6.77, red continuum 6.46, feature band 6.27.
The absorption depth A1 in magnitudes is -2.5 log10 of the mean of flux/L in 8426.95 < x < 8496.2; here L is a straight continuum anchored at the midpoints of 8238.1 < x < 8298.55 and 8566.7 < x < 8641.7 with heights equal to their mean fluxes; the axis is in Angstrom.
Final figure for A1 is 0.01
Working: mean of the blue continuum 7.08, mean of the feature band 6.78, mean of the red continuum 6.7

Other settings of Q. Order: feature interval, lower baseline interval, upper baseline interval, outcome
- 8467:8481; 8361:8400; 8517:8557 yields -0.07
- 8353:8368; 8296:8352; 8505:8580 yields -0.03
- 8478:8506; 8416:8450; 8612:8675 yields 0.01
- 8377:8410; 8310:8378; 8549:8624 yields 0.01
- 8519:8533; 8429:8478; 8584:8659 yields 0.01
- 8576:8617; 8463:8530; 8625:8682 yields -0.03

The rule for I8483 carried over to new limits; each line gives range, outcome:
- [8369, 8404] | 6.99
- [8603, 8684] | 6.96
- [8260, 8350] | 7.24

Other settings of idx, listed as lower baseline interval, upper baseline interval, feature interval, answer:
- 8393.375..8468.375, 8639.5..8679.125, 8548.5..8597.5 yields -1.55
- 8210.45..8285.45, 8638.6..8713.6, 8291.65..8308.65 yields 0.06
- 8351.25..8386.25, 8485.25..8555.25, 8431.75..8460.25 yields -0.74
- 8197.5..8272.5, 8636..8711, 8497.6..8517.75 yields 0.44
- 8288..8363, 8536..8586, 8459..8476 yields -0.82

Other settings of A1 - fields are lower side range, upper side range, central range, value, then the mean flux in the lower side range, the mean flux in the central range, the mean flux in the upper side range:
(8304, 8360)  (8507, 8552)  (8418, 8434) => -0.038 mag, 6.85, 6.77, 6.19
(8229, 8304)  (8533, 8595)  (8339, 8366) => -0.003 mag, 7.09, 6.89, 6.34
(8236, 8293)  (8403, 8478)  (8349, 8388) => 0.009 mag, 7.1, 6.86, 6.79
